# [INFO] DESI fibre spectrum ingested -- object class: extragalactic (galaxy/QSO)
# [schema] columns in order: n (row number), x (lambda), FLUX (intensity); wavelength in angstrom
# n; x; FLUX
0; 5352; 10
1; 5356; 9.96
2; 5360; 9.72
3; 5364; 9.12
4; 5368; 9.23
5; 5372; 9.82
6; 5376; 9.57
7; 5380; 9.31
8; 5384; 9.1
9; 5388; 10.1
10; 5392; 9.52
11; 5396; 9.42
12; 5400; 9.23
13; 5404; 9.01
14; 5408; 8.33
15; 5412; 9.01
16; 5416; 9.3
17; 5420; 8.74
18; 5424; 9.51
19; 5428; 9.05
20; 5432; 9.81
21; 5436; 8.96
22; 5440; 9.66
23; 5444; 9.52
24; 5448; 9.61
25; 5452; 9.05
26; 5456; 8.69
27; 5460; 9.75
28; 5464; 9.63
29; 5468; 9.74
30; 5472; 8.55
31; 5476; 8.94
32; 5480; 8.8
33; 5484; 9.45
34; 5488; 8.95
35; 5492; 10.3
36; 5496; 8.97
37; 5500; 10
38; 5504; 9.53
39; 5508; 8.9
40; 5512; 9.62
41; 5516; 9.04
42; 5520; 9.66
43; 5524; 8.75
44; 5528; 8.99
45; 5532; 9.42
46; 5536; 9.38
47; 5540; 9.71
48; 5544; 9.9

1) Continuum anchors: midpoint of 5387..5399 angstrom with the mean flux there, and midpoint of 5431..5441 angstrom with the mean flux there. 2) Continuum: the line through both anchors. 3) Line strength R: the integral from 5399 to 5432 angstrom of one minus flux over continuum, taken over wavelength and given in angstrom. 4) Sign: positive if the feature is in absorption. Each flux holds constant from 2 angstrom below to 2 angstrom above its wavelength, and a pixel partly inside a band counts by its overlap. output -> 1.55 angstrom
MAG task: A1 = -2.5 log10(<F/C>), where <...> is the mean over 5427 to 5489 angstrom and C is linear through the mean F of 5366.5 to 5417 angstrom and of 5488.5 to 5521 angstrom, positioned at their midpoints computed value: 0.02 mag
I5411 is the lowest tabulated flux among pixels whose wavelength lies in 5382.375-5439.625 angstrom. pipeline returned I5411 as 8.33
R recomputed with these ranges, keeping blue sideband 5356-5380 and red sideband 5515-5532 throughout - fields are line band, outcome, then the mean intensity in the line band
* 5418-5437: 0.3 angstrom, 9.23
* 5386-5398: -0.3 angstrom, 9.68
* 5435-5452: -0.1 angstrom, 9.42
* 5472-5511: -0.2 angstrom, 9.28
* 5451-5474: 0.1 angstrom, 9.24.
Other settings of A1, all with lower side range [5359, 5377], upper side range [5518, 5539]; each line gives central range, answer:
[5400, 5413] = 0.07 mag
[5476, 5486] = 0.03 mag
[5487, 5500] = -0.03 mag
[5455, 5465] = 0.00 mag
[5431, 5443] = -0.01 mag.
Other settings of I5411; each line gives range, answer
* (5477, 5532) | 8.75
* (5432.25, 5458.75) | 8.69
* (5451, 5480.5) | 8.55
